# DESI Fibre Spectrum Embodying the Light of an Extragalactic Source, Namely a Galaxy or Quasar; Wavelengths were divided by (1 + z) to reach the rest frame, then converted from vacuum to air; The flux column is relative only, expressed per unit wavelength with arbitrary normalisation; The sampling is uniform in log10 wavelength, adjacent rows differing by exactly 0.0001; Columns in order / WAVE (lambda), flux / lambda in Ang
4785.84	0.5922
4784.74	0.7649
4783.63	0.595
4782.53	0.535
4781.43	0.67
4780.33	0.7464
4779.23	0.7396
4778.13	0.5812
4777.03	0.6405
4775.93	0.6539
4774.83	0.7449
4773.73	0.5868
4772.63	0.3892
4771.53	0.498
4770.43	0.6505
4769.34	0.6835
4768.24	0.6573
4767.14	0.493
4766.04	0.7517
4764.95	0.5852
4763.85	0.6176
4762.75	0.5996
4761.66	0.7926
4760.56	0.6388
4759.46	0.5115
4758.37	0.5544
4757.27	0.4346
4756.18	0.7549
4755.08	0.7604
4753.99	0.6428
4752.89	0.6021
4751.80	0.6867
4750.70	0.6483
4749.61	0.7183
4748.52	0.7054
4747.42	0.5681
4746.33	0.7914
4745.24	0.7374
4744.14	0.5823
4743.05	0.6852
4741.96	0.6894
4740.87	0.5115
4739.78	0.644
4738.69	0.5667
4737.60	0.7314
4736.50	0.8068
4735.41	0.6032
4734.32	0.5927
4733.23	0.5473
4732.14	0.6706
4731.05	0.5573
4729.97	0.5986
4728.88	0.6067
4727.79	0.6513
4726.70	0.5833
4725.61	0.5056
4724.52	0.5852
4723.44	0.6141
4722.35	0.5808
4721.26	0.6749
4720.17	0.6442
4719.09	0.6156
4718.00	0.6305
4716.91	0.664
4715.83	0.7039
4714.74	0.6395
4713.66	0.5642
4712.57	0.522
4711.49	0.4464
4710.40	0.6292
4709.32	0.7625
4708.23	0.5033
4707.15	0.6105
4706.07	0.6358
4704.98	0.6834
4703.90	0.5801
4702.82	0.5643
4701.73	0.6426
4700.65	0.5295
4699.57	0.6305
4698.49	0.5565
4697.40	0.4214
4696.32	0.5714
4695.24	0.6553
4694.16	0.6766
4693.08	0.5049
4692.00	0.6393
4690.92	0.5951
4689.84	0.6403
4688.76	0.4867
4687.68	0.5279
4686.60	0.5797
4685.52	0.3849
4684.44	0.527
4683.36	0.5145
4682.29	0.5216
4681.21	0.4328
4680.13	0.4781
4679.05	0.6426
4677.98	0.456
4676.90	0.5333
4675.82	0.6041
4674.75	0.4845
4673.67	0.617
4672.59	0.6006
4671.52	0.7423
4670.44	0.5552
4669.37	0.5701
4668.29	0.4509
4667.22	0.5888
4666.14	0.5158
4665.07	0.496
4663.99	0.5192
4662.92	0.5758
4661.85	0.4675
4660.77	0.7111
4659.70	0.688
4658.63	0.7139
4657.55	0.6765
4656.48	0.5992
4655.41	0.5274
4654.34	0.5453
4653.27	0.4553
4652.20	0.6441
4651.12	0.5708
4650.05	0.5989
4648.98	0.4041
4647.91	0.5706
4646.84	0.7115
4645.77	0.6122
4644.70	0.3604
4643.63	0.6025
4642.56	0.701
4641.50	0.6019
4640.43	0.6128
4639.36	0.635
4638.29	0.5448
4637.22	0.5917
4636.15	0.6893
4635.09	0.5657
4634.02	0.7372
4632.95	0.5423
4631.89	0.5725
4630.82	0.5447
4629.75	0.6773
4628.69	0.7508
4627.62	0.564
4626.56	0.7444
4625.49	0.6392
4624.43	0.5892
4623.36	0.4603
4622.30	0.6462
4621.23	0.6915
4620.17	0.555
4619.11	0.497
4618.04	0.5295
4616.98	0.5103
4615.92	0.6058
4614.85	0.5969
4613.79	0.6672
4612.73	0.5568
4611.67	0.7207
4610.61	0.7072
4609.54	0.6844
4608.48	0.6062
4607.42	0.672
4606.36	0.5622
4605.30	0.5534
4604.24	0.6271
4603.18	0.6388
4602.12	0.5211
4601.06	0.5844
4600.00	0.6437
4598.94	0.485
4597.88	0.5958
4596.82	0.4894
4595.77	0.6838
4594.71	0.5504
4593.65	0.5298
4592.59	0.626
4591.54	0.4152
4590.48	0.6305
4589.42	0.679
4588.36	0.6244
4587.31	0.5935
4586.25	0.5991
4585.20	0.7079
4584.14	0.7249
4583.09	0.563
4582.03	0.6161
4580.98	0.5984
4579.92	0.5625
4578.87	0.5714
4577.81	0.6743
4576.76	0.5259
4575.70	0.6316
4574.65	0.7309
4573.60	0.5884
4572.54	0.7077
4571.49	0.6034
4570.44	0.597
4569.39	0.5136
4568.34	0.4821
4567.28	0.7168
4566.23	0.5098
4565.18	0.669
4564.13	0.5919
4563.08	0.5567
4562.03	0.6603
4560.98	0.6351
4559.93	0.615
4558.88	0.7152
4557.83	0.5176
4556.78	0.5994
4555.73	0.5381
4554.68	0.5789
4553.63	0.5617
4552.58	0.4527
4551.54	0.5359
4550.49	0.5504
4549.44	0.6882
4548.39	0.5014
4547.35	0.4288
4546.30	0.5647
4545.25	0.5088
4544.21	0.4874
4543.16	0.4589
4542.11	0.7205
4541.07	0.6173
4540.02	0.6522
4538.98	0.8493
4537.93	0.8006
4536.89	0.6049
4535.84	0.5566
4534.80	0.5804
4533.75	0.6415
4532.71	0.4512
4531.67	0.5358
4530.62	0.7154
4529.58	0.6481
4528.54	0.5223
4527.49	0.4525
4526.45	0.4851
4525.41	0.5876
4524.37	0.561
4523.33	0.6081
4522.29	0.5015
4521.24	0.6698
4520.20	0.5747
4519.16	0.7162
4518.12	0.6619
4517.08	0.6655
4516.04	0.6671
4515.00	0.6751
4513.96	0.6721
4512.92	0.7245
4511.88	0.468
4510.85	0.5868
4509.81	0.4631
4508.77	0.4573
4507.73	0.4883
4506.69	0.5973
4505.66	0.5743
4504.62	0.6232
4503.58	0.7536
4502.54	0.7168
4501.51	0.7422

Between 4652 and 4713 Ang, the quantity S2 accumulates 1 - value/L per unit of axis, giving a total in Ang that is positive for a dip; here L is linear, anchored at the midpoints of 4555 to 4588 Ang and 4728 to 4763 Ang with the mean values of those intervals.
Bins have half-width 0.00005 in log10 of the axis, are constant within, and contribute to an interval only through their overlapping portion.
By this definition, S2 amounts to 6.0 Ang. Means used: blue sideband 0.61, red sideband 0.642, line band 0.569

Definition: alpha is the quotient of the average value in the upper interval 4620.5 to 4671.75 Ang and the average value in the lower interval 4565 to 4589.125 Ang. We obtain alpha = 0.97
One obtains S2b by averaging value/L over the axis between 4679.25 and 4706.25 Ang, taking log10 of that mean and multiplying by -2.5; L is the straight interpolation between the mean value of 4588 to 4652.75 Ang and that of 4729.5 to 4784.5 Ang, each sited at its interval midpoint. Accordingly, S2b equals 0.11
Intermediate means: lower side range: 0.599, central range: 0.559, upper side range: 0.636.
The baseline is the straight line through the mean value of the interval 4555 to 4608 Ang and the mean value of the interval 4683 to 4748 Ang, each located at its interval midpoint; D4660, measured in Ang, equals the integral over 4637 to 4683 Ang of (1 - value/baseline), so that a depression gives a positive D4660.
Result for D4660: 2.4 Ang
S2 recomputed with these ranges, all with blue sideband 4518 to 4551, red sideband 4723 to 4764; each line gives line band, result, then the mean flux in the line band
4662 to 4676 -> 1.3 Ang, 0.56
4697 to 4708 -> 0.7 Ang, 0.585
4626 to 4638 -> -0.4 Ang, 0.633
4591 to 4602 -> 0.8 Ang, 0.559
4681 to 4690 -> 1.6 Ang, 0.51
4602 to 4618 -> -0.2 Ang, 0.615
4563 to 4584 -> -0.2 Ang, 0.604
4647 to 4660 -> 0.6 Ang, 0.585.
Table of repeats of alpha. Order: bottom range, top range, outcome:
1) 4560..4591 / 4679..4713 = 0.92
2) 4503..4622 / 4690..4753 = 1.04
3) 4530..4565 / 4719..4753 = 1.08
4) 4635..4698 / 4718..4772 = 1.11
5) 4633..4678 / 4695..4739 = 1.04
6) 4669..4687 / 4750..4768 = 1.16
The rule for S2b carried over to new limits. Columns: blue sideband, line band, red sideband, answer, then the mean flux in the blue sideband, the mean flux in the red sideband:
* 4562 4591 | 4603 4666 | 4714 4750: 0.04 mag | 0.615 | 0.636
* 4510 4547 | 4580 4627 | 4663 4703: -0.04 mag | 0.603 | 0.553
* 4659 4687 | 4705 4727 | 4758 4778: -0.05 mag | 0.549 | 0.614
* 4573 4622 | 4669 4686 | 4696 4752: 0.13 mag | 0.603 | 0.619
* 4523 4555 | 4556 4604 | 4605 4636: -0.01 mag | 0.578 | 0.614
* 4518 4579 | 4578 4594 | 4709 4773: -0.01 mag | 0.593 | 0.625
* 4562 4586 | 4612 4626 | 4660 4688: 0.00 mag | 0.612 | 0.544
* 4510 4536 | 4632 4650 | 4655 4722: -0.02 mag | 0.596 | 0.58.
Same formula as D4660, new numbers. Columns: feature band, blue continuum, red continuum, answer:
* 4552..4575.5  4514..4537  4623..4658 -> -0.07 Ang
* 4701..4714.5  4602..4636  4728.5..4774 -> 0.63 Ang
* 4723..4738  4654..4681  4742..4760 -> 0.34 Ang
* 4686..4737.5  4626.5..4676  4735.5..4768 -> 1.96 Ang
